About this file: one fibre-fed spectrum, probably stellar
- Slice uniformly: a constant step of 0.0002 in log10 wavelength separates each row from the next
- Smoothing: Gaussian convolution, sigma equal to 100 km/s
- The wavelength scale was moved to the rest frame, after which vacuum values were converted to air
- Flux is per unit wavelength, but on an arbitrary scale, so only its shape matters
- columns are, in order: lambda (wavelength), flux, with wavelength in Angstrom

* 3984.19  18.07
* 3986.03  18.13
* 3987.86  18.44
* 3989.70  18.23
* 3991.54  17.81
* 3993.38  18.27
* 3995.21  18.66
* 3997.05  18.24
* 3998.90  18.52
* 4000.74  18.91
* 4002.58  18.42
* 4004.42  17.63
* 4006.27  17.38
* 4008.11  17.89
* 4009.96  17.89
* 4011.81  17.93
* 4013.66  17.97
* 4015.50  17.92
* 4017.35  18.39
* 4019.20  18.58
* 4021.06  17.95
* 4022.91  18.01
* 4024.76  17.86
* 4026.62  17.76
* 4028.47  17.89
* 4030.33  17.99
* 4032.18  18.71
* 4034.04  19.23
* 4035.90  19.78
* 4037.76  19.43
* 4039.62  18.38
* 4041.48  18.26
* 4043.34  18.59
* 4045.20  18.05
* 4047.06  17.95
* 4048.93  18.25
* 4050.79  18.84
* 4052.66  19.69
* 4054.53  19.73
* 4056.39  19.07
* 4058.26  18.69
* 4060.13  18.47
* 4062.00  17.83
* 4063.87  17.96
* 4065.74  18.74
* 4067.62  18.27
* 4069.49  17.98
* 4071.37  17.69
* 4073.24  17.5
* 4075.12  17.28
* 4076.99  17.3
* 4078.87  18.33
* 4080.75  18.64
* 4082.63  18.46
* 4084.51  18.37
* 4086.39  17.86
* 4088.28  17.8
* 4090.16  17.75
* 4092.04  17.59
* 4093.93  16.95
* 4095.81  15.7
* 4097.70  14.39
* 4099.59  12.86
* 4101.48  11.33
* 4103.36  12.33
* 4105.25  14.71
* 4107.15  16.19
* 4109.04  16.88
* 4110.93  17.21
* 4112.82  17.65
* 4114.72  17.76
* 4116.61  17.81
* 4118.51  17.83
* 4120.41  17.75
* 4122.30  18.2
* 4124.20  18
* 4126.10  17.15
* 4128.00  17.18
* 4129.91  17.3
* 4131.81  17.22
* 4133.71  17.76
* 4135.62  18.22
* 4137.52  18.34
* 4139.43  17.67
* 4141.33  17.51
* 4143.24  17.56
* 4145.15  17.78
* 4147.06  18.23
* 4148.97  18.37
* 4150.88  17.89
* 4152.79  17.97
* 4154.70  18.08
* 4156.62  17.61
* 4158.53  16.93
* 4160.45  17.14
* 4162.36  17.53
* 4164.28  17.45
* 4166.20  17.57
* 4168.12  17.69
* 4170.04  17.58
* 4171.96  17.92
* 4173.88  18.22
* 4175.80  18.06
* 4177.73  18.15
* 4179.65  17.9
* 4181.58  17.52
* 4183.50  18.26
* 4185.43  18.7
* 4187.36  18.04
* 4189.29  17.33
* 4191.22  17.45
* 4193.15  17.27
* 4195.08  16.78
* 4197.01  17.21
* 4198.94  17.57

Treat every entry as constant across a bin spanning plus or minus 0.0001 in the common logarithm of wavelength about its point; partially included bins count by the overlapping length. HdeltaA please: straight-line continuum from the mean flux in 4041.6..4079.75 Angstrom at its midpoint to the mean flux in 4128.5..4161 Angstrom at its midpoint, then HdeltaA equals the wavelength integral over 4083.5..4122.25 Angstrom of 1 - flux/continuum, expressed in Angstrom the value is 3.52 Angstrom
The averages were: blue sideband 18.3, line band 16.4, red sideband 17.7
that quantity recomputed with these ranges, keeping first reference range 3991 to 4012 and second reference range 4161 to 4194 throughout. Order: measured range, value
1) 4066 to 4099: 0.90 Angstrom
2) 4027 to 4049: -0.56 Angstrom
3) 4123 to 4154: 0.18 Angstrom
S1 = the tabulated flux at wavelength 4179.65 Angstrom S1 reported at 17.9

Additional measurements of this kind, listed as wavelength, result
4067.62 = 18.27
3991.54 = 17.81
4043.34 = 18.59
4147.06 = 18.23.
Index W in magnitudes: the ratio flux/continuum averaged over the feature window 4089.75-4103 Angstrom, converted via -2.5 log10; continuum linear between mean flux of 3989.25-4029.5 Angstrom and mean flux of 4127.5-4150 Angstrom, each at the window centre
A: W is 0.19 mag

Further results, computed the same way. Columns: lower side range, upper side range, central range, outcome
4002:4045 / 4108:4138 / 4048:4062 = -0.05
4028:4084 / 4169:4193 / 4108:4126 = 0.03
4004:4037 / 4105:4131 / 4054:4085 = -0.03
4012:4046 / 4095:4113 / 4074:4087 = -0.14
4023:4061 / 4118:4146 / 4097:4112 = 0.23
